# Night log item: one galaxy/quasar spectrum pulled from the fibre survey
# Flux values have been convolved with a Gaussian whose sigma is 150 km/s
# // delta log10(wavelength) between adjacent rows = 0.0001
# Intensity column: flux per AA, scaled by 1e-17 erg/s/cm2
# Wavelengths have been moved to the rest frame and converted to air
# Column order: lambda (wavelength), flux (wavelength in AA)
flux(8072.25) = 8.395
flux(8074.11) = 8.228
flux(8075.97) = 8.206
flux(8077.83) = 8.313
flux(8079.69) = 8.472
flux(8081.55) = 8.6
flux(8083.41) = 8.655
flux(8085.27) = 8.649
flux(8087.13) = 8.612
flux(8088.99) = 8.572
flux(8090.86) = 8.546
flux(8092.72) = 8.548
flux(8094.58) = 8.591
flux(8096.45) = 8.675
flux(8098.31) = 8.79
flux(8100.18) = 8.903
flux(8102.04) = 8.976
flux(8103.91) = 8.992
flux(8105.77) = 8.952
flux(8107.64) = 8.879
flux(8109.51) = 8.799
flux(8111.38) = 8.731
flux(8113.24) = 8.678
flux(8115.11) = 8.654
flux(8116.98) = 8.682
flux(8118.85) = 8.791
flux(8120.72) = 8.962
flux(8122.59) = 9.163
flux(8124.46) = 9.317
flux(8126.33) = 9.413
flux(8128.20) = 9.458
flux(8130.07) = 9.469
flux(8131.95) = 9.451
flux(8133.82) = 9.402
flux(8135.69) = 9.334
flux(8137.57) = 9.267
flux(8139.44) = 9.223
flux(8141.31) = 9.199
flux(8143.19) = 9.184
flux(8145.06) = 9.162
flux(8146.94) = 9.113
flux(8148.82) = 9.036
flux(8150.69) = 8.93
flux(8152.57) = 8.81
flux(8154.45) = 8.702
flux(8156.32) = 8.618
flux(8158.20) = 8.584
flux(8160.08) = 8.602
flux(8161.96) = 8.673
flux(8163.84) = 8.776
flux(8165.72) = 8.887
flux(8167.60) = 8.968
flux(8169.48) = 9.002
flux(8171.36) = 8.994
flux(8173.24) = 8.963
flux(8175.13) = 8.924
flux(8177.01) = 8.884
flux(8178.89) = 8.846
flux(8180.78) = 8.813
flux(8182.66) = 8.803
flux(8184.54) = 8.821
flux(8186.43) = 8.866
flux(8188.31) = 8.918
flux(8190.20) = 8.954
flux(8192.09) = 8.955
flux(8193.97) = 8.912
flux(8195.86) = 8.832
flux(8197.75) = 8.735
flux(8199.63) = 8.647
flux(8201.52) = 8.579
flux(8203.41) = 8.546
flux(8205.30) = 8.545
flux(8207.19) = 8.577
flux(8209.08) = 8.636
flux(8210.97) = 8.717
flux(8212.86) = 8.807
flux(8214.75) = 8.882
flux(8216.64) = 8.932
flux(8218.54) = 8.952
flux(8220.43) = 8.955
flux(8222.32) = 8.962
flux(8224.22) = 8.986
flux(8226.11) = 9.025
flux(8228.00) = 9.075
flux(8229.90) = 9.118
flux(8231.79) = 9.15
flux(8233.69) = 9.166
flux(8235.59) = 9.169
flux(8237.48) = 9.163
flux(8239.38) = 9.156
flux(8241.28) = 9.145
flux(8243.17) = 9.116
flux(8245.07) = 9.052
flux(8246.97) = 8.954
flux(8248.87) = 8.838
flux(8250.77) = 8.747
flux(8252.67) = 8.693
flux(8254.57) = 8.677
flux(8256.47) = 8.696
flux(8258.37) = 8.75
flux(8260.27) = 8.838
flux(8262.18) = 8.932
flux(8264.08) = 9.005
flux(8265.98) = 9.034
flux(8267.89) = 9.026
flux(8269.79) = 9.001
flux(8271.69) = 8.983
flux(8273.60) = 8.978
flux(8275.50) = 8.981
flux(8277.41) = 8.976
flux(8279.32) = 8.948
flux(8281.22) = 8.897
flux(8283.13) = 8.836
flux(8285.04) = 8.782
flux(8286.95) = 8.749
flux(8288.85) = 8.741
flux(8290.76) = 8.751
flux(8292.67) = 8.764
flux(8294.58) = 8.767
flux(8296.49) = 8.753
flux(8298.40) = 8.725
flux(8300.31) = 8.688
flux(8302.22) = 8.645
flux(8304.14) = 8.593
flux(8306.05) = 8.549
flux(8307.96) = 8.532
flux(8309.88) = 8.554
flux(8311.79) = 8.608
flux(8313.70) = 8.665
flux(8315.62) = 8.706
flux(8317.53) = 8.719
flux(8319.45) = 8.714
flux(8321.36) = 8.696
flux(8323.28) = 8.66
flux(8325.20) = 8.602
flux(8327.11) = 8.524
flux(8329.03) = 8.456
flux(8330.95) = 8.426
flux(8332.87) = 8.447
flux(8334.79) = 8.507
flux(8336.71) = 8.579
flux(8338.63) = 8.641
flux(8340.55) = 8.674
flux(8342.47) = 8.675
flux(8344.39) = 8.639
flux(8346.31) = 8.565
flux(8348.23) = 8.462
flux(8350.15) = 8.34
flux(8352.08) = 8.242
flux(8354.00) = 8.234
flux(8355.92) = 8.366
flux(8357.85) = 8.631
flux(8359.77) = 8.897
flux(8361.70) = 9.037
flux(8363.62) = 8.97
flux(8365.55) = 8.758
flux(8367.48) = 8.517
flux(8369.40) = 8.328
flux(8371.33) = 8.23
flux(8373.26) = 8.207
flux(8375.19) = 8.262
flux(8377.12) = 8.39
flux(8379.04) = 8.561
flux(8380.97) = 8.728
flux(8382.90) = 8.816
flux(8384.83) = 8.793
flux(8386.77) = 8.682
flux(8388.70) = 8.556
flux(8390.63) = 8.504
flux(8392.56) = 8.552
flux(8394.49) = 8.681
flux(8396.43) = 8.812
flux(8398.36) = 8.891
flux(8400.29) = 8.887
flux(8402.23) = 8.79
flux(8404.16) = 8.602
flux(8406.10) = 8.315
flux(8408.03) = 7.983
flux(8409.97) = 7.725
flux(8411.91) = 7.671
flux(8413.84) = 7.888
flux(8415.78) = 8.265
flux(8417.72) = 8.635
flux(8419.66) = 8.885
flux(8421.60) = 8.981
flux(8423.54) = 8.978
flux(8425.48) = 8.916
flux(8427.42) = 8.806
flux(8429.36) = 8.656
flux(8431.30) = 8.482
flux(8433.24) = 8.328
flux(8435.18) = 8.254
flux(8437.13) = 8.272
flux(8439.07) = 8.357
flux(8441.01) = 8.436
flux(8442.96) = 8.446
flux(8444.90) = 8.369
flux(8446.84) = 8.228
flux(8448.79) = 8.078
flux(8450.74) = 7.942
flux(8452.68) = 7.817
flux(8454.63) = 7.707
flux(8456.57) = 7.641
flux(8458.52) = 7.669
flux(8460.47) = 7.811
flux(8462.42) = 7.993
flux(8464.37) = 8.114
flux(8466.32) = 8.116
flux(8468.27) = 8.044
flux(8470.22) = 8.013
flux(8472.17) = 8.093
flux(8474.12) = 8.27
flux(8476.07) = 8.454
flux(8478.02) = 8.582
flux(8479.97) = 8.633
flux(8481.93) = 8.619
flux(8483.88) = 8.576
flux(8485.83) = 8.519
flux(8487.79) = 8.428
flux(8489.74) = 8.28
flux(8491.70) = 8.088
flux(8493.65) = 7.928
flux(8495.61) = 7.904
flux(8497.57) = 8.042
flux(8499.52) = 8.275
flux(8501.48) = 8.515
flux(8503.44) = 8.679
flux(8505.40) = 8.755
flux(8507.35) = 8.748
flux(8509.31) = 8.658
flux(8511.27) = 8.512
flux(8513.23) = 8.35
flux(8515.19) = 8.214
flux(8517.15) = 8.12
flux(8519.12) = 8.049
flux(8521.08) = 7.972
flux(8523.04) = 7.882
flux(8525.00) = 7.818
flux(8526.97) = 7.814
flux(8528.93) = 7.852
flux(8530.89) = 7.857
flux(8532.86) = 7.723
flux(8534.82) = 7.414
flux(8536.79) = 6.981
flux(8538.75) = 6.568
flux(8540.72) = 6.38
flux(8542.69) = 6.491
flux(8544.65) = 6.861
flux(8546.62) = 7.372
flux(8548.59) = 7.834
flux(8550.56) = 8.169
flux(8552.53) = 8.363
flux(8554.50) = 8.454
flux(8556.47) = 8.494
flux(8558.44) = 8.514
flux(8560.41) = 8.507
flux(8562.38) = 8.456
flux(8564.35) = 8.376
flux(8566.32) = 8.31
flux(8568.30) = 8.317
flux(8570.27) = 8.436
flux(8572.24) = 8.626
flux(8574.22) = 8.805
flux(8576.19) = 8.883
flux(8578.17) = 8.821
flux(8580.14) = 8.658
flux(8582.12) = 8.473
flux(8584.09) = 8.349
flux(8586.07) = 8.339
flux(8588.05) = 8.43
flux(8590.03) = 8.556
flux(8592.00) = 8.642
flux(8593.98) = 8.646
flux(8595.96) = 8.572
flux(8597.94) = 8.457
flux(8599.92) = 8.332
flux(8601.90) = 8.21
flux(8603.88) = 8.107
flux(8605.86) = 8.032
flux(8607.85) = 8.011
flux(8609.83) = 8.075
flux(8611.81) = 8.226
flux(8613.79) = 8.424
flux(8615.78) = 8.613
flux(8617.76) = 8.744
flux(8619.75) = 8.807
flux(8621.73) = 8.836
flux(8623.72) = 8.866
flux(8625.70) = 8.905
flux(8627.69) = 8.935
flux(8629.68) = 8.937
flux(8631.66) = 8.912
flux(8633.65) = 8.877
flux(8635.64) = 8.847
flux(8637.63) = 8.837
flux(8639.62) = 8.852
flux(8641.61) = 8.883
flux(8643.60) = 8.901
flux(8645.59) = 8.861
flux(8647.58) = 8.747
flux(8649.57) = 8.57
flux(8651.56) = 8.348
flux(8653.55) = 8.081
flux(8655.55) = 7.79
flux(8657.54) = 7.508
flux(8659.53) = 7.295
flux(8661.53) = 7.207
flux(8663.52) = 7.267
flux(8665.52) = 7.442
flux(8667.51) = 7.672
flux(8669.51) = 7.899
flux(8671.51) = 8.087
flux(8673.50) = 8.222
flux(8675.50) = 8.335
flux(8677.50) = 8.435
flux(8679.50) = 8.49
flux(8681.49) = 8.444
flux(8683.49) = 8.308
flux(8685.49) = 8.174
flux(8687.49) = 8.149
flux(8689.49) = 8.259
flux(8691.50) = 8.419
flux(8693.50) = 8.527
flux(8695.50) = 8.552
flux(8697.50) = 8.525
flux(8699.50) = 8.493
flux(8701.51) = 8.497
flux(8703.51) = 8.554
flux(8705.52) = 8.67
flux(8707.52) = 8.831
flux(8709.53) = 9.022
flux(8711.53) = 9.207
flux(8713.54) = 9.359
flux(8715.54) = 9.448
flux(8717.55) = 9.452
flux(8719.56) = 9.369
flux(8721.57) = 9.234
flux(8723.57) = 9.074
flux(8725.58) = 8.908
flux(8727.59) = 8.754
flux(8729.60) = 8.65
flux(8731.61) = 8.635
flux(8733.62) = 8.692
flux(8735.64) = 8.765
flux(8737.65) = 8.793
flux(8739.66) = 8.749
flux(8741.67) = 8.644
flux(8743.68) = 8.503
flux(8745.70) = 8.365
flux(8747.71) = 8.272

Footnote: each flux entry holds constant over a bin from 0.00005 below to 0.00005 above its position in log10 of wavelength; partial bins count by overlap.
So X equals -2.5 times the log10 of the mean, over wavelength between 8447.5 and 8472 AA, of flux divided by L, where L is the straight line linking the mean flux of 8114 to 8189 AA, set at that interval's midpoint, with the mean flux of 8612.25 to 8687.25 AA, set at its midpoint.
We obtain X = 0.09 mag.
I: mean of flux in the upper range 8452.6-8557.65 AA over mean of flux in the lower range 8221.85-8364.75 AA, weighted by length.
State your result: 0.91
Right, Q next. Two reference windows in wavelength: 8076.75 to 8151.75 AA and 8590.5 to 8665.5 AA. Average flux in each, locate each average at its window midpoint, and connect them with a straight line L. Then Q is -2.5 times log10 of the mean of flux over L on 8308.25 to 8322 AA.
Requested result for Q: 0.01 mag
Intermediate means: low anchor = 8.93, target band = 8.66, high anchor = 8.42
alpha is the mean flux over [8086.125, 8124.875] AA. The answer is 8.79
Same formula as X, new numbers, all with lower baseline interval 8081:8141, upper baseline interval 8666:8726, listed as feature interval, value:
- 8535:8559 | 0.16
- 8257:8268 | -0.01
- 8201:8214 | 0.03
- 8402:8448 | 0.04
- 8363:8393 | 0.03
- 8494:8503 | 0.07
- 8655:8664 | 0.17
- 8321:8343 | 0.03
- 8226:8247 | -0.03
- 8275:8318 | 0.01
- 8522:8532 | 0.11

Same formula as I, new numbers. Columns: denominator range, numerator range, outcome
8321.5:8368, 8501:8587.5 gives 0.95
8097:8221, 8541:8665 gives 0.94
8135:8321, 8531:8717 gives 0.94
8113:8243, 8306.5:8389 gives 0.96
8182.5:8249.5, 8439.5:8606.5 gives 0.92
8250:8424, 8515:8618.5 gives 0.94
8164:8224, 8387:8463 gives 0.95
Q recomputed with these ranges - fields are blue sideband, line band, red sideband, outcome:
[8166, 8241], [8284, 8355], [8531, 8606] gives 0.01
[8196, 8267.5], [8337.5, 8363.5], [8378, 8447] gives 0.01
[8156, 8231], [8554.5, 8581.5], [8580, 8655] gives 0.01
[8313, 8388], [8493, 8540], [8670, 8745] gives 0.08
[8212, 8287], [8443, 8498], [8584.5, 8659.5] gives 0.07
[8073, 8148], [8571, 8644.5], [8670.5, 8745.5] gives 0.01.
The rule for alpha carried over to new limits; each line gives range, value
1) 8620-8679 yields 8.36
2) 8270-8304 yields 8.82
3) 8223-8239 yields 9.1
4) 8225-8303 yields 8.92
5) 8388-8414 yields 8.44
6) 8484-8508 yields 8.35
